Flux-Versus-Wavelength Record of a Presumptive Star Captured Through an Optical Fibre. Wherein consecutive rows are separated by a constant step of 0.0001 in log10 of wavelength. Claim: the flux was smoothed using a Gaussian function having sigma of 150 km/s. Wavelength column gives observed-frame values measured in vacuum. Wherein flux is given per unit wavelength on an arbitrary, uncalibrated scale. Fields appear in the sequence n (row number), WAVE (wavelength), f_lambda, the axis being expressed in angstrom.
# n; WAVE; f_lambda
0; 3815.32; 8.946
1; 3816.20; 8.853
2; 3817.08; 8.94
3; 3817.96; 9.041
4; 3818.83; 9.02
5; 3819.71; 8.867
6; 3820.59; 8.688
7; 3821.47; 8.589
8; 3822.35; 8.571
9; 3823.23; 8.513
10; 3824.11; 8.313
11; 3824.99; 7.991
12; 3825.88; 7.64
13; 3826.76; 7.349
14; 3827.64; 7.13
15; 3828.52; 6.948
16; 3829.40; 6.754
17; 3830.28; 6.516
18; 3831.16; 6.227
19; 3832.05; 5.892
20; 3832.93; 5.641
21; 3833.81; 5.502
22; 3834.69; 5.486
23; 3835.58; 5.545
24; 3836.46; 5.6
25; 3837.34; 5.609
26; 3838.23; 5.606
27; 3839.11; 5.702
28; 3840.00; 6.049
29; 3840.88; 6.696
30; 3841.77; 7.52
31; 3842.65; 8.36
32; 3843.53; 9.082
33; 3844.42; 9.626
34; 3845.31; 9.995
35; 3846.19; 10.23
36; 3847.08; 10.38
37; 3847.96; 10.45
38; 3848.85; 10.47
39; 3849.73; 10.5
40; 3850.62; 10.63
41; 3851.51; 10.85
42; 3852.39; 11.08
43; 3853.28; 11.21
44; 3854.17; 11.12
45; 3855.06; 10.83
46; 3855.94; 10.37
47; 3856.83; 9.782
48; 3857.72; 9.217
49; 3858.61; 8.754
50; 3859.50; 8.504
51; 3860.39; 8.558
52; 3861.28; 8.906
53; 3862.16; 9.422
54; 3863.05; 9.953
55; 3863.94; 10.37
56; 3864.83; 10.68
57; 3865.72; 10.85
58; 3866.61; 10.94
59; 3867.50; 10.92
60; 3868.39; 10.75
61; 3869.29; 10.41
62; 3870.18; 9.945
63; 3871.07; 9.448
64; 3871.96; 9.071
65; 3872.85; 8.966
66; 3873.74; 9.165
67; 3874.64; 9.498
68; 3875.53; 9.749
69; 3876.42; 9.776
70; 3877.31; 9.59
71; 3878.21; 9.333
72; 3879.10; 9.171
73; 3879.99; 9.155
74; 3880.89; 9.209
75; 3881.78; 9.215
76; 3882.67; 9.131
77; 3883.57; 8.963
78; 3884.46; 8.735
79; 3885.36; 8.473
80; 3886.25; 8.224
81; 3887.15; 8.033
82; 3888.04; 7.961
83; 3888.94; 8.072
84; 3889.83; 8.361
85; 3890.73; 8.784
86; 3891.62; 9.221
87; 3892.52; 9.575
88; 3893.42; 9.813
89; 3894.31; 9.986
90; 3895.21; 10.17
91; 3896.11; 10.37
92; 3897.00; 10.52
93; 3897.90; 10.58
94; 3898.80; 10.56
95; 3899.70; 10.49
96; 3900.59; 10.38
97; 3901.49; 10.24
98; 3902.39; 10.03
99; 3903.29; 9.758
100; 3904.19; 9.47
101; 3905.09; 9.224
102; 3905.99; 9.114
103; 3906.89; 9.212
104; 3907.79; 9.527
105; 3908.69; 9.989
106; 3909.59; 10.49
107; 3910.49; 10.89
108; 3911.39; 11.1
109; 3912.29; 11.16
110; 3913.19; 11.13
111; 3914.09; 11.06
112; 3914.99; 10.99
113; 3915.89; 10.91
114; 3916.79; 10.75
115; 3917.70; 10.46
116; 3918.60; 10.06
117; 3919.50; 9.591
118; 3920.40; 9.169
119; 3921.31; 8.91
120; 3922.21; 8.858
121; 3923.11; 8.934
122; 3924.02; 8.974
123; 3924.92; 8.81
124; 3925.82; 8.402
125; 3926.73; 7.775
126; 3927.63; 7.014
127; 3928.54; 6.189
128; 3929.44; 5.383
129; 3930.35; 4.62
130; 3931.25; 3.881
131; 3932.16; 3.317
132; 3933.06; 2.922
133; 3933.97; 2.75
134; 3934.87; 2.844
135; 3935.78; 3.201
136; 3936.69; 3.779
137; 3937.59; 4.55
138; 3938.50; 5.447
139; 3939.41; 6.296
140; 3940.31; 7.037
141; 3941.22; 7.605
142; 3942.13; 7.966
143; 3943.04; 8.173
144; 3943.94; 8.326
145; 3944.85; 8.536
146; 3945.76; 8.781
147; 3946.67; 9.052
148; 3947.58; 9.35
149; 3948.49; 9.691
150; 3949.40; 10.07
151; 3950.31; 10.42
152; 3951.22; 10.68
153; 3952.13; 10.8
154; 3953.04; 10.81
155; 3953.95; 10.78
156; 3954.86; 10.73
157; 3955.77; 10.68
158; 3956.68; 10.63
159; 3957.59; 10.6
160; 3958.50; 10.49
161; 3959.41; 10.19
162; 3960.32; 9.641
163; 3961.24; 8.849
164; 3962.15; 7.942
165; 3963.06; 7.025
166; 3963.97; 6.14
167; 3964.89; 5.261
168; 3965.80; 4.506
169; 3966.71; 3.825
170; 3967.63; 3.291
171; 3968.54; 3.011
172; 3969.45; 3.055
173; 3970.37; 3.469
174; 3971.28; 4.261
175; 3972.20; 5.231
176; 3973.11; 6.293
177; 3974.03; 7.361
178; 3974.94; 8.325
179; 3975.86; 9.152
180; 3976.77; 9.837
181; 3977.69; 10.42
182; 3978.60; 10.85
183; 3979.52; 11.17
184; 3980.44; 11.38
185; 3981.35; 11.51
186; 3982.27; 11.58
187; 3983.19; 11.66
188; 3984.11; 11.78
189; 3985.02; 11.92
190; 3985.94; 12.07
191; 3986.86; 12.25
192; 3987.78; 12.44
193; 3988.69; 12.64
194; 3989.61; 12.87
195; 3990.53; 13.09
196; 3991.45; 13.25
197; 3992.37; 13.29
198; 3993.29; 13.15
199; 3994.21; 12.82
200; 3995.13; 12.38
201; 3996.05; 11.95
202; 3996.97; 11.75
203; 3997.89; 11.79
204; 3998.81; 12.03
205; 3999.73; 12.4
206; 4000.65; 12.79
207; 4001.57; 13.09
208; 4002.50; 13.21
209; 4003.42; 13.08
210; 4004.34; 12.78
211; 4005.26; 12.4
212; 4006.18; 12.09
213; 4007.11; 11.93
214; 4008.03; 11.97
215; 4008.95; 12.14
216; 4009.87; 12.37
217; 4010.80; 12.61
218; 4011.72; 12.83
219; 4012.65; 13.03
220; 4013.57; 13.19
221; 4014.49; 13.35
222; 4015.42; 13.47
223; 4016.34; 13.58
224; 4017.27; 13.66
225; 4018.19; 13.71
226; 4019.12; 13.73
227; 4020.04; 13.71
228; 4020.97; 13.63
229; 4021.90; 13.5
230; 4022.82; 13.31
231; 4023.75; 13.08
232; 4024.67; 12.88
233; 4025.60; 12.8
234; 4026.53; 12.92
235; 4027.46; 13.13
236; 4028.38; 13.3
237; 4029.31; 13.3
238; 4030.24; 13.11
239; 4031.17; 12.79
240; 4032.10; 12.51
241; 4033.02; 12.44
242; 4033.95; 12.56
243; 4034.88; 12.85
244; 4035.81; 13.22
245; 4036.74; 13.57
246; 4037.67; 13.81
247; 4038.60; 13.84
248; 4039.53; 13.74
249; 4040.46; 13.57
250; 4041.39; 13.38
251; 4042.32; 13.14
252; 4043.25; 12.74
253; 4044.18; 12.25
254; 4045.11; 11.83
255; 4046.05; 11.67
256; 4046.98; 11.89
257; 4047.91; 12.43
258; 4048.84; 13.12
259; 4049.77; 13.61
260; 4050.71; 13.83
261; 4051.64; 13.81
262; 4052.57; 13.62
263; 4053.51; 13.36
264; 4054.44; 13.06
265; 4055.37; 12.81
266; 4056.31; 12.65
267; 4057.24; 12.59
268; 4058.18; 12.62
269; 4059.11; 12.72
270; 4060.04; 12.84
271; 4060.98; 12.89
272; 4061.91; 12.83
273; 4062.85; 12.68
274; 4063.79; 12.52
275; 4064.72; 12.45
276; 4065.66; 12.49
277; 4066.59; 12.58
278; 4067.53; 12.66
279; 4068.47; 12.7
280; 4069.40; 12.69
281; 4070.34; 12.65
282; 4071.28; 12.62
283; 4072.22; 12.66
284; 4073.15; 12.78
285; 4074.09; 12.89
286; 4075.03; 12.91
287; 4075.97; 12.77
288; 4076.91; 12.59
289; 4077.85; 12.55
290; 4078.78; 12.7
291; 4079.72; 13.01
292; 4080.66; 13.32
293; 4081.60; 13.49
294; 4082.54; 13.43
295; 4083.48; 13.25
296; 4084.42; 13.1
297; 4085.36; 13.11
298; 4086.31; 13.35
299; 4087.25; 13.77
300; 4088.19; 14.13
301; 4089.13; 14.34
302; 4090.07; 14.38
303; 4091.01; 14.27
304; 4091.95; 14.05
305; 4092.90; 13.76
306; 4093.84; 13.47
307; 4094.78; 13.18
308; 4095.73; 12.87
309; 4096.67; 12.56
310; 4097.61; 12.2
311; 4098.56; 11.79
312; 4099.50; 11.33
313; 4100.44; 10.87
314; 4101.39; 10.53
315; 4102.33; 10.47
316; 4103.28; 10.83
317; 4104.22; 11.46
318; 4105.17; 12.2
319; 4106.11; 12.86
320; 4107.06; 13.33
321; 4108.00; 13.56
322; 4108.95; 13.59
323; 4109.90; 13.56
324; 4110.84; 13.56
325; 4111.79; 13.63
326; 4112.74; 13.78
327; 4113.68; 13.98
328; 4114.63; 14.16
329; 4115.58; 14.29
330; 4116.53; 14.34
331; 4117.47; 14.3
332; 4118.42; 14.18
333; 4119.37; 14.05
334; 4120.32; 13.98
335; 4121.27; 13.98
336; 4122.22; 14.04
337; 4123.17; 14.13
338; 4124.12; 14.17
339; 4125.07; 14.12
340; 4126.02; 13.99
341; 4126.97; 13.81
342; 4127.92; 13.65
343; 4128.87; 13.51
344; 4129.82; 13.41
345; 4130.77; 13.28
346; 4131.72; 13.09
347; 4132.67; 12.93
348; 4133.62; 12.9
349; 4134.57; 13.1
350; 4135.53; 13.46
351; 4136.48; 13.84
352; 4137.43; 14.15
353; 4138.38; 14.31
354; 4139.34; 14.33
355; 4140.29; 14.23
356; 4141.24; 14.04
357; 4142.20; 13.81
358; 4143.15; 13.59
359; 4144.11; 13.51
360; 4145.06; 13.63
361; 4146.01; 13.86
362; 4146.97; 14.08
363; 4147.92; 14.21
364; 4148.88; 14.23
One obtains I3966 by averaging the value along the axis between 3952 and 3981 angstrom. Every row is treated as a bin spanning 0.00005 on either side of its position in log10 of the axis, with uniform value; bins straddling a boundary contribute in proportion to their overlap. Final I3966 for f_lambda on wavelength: 7.98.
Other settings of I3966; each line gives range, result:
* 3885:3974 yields 8.25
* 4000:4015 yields 12.7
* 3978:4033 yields 12.7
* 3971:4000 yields 11.1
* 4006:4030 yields 13.1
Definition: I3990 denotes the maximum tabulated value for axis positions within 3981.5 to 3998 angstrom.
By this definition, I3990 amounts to 13.29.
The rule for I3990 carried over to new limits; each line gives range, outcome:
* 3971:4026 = 13.73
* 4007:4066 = 13.84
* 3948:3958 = 10.81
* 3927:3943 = 7.966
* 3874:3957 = 11.16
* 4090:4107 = 14.38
